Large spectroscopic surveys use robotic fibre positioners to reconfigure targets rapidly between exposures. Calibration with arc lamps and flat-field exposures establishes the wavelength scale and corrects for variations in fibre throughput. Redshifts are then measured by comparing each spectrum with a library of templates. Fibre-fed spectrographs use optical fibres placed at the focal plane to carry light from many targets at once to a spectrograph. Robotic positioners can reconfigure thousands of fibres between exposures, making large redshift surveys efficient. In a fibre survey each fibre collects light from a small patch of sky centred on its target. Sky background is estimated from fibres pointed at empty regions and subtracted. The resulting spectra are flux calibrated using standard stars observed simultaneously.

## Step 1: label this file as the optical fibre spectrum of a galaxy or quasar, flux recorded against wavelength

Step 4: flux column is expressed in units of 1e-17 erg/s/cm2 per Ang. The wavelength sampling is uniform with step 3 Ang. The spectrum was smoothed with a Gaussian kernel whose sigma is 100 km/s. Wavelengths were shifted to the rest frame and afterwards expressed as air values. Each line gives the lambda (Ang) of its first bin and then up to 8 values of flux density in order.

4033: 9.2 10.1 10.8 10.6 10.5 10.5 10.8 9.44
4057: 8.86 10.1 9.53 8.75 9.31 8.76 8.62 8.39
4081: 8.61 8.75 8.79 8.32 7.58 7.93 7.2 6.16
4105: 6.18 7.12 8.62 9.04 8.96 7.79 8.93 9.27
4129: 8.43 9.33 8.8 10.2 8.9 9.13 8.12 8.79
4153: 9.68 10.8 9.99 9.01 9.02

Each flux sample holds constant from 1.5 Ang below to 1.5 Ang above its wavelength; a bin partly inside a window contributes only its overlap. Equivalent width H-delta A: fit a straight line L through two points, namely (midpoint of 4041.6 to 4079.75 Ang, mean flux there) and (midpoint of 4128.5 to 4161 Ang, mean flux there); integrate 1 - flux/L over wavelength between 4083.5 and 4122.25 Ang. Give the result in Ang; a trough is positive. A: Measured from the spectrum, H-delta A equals 6.32 Ang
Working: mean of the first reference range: 9.51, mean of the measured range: 7.88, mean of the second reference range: 9.31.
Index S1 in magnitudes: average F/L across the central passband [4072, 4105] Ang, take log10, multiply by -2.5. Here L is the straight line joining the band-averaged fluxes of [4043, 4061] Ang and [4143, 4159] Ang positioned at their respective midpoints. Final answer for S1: 0.22 mag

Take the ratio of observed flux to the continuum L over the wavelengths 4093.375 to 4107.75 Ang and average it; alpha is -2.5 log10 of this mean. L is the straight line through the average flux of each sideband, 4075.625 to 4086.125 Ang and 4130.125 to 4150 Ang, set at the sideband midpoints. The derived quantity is 0.25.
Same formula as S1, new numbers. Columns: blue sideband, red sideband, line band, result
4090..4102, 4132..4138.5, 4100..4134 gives 0.05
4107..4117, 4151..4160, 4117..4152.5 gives 0.04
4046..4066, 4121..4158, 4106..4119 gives 0.13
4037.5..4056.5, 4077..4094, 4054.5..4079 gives 0.04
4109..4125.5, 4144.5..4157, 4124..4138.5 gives -0.03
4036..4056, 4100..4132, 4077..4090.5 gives 0.07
